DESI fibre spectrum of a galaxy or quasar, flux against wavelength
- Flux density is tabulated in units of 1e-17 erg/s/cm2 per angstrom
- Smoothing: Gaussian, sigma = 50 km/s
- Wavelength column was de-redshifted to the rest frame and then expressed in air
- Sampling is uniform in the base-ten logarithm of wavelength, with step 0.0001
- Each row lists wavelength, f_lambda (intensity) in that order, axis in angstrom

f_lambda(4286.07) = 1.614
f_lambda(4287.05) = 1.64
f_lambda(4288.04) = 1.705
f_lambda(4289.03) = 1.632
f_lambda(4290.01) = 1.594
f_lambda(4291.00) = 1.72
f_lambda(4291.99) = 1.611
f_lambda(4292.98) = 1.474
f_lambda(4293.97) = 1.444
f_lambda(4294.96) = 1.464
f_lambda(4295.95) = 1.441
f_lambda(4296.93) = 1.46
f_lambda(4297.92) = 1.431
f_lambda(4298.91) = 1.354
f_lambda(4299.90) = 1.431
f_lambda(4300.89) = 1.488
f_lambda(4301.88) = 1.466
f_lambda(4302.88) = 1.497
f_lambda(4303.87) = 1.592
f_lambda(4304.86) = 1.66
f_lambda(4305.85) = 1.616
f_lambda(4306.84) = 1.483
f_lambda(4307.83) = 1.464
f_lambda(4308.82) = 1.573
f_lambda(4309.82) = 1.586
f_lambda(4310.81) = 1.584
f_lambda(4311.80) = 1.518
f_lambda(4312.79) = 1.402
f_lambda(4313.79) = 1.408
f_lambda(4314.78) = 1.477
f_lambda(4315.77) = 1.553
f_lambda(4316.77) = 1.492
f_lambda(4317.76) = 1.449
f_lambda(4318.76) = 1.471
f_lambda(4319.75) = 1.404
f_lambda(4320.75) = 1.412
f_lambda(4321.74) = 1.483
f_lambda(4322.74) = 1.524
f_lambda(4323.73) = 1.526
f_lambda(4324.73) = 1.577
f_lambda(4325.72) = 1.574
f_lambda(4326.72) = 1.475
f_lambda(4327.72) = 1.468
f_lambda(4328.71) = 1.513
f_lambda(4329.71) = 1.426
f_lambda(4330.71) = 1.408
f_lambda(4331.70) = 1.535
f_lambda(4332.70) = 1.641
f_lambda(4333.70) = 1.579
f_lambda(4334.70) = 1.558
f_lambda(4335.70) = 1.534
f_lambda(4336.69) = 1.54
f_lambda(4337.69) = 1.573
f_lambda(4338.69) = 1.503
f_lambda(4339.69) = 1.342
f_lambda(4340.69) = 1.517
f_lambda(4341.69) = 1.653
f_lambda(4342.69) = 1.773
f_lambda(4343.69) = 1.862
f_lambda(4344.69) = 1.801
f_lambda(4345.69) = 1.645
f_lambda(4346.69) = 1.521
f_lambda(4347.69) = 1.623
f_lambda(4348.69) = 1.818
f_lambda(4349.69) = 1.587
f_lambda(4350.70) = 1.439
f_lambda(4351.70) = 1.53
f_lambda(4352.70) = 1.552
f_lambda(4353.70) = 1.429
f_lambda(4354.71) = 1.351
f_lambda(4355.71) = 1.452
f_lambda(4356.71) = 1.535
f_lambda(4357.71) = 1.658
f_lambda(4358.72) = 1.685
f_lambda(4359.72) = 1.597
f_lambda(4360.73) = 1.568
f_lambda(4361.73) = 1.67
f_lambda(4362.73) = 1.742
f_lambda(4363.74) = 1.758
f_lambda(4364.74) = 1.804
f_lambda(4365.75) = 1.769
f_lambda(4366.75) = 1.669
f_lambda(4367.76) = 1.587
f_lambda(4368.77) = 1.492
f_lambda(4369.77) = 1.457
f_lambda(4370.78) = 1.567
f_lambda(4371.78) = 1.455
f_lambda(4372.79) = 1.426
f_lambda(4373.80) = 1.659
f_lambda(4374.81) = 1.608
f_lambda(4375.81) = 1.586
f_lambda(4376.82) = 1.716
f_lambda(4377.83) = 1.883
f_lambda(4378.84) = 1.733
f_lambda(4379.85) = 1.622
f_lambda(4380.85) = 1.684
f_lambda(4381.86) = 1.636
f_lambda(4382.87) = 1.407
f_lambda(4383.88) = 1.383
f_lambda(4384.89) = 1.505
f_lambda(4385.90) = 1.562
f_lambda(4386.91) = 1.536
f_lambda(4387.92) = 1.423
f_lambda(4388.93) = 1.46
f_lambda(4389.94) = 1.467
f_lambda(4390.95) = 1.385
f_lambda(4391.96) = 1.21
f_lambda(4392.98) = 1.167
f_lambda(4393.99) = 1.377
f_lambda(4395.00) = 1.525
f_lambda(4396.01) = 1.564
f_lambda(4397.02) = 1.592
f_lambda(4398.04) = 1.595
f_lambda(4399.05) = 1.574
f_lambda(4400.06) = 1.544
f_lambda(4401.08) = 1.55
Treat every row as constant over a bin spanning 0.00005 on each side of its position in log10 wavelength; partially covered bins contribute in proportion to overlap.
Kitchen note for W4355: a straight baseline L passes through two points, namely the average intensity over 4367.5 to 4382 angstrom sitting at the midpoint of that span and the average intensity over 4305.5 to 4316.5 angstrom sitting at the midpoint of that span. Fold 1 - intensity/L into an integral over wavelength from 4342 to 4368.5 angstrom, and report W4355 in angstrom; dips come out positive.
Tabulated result -0.9 angstrom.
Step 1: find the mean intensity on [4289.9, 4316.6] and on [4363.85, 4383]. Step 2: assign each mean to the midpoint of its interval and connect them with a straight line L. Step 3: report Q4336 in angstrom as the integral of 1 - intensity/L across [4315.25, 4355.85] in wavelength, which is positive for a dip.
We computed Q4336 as 0.6 angstrom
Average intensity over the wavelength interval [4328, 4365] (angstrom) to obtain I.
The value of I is 1.59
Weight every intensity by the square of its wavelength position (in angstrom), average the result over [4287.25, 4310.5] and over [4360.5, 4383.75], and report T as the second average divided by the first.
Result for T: 1.1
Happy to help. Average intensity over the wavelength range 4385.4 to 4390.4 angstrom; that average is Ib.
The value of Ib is 1.49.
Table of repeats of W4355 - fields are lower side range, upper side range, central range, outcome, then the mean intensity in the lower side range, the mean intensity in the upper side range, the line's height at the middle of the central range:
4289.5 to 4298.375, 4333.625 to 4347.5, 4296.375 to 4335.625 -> 1.4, 1.52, 1.6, 1.56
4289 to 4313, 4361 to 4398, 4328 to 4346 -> -0.5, 1.52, 1.56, 1.54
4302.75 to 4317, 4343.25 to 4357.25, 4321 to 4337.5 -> 0.3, 1.53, 1.58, 1.55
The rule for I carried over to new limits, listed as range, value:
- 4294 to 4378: 1.55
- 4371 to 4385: 1.6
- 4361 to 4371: 1.65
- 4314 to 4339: 1.51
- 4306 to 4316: 1.51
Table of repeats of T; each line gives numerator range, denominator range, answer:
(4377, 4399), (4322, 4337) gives 1.02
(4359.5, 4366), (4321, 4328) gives 1.14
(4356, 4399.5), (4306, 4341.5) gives 1.07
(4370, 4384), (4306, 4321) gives 1.11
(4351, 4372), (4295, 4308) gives 1.09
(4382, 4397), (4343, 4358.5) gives 0.92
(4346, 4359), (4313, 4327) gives 1.06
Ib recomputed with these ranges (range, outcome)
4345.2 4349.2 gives 1.65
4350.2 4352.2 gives 1.49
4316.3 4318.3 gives 1.47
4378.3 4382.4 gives 1.67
